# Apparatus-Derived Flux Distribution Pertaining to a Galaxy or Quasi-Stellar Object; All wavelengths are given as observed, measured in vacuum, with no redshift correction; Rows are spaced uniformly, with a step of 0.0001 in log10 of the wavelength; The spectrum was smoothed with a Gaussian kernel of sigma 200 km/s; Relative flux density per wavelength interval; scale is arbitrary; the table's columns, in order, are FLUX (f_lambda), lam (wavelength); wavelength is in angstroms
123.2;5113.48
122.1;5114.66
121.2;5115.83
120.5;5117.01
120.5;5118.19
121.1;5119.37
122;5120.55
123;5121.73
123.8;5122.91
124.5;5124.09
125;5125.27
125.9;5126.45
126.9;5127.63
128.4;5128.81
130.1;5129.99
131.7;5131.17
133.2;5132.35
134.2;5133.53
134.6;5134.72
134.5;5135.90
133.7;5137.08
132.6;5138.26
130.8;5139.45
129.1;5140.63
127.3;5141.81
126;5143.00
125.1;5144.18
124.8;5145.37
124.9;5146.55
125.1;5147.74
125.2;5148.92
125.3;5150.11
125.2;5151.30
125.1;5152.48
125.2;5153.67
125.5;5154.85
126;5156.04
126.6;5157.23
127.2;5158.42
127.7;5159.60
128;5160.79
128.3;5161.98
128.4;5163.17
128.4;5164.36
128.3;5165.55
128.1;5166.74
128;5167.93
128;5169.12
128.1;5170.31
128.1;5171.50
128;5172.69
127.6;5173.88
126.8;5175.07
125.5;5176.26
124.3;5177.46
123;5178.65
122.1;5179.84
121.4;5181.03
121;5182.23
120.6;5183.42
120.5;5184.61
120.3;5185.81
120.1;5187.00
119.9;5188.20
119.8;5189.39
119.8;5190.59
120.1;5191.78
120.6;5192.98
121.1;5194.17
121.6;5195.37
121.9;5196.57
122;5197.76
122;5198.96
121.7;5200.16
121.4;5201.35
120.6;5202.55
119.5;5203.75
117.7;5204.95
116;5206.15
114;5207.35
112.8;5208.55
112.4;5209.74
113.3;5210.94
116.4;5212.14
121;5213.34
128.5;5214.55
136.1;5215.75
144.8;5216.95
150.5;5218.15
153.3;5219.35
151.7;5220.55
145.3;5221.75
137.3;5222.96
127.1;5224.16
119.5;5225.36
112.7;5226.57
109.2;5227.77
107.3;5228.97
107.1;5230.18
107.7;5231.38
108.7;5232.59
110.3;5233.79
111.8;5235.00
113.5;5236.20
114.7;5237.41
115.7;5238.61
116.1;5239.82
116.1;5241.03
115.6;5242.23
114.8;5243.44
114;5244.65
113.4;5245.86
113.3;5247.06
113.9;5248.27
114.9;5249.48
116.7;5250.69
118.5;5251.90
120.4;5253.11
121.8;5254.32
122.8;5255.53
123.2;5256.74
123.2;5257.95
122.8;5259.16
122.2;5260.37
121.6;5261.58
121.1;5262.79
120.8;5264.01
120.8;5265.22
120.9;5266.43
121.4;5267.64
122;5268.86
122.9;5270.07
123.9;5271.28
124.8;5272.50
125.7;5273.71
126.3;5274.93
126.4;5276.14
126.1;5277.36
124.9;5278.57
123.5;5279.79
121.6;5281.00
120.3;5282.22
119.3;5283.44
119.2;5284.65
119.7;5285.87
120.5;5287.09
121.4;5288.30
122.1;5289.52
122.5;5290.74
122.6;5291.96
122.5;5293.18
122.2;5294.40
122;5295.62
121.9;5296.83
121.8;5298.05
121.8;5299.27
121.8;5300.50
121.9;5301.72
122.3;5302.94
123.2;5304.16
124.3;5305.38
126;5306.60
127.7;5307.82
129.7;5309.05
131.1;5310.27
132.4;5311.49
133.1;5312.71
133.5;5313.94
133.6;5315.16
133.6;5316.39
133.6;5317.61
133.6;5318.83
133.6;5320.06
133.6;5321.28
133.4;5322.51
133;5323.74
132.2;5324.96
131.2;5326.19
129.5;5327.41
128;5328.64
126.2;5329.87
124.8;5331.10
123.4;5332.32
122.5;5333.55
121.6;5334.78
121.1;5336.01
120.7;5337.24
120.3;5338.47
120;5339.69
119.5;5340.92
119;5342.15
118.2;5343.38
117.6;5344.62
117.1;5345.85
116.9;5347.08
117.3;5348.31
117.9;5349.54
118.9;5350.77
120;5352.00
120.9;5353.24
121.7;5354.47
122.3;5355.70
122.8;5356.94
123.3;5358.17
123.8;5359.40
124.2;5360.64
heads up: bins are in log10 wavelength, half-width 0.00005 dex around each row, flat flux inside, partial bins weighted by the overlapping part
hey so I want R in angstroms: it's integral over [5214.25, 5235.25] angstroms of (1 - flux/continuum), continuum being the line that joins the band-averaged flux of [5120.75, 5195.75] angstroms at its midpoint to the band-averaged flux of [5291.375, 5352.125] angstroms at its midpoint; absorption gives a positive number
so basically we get -0.1 angstroms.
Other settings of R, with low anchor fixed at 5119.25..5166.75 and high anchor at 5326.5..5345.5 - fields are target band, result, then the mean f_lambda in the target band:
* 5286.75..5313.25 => -0.24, 124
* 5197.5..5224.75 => -0.35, 127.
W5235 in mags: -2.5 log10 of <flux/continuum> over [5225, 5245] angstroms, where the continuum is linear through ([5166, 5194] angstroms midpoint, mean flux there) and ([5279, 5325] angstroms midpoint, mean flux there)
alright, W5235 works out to 0.11 mag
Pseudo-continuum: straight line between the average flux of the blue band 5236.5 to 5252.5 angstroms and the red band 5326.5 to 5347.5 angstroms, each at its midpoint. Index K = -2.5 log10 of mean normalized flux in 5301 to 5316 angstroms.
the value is -0.075 mag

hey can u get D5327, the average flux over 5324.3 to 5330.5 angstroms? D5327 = 129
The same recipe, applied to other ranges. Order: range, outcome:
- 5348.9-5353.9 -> 119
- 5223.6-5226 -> 123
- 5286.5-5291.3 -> 122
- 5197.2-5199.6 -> 122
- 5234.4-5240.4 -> 114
